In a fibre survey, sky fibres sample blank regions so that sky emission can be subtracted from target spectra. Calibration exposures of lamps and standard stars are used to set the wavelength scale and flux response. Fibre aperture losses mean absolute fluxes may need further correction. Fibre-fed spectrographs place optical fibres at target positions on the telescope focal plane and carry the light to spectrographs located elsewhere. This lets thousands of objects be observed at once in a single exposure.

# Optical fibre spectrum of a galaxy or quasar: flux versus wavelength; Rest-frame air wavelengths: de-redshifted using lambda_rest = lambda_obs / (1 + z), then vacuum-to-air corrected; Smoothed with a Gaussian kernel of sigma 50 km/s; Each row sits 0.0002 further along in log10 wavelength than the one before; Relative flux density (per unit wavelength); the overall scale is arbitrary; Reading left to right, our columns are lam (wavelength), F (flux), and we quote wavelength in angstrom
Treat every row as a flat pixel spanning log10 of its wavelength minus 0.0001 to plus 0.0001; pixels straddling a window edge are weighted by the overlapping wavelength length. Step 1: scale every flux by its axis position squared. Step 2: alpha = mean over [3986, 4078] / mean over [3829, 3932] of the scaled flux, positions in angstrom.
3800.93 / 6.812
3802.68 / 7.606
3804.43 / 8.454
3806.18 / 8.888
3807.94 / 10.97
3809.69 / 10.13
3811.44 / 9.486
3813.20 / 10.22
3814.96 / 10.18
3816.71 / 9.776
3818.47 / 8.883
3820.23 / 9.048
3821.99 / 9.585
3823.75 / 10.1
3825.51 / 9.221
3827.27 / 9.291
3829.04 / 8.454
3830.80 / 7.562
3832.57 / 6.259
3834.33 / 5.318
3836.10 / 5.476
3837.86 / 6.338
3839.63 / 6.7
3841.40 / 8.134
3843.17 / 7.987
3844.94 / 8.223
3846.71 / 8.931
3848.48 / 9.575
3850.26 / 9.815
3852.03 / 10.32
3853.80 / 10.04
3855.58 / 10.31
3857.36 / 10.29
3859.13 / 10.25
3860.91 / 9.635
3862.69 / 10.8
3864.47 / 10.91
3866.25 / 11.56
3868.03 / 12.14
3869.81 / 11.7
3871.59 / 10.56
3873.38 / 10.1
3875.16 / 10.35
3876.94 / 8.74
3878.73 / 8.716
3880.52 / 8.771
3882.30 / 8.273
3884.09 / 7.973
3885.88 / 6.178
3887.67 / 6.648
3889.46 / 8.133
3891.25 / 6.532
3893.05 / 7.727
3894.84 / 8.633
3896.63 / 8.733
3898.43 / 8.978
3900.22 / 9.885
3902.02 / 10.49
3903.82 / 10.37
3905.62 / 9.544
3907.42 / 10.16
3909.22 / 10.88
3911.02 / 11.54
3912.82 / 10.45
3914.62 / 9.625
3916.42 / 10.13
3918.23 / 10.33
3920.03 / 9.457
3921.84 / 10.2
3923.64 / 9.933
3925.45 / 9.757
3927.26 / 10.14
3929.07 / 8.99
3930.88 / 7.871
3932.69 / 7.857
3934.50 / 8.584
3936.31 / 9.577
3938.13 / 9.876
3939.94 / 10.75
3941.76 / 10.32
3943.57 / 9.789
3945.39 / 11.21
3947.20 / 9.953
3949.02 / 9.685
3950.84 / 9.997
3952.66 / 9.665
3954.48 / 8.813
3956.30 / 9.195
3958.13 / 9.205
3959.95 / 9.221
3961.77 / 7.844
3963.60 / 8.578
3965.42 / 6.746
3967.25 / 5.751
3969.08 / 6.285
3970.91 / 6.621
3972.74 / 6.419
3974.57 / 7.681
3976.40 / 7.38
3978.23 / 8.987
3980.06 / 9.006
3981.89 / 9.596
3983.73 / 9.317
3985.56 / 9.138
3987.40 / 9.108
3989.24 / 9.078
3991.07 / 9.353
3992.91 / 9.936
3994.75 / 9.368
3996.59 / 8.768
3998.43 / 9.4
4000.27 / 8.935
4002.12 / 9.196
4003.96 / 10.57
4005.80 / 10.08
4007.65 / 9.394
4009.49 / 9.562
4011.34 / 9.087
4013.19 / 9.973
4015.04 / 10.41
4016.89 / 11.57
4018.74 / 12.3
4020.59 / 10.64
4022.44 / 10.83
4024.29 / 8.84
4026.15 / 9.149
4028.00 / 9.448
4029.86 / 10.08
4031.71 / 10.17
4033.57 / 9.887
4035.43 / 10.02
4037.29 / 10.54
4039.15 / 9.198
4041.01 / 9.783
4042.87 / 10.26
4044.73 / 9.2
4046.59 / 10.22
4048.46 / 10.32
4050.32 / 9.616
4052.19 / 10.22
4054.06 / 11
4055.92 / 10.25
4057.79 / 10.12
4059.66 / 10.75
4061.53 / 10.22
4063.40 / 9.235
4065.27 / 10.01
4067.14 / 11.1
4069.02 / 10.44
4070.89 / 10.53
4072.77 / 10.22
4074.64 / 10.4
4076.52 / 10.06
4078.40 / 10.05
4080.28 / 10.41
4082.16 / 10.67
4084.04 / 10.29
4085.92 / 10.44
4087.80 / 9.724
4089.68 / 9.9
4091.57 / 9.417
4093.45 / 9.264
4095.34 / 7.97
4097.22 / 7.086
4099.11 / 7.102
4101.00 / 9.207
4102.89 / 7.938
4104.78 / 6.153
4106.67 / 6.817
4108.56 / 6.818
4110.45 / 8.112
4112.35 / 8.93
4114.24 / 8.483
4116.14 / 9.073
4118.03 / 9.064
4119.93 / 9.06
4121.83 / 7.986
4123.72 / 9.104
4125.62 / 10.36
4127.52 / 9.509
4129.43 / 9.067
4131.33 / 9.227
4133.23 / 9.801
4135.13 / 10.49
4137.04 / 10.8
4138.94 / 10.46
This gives 1.2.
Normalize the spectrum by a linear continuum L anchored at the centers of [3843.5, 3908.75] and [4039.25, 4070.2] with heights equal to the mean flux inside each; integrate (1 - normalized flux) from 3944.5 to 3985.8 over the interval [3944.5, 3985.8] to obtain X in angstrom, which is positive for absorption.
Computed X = 5.4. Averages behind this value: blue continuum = 9.44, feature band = 8.52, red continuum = 10.2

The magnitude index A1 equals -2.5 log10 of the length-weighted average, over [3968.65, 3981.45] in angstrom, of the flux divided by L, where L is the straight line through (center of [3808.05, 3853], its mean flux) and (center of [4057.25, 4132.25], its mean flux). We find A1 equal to 0.18 mag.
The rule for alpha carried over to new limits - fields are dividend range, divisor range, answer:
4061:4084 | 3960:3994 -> 1.32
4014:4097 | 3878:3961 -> 1.16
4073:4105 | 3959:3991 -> 1.21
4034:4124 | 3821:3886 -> 1.16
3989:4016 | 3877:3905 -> 1.20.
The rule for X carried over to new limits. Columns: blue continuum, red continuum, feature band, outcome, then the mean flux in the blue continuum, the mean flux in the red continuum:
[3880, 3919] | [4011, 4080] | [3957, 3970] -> 2.6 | 9.09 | 10.2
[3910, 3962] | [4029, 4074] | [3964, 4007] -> 5.8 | 9.68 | 10.1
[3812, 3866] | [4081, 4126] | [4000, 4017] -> -2.0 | 8.96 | 8.69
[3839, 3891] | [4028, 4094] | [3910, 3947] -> -0.9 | 9.35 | 10.1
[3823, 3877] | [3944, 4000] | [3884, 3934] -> -1.3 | 9.21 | 8.72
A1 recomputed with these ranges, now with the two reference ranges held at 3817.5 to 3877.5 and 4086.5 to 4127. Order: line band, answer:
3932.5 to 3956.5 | -0.09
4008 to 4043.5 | -0.16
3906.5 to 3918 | -0.16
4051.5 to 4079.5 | -0.20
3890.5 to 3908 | -0.01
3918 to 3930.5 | -0.08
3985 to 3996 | -0.06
